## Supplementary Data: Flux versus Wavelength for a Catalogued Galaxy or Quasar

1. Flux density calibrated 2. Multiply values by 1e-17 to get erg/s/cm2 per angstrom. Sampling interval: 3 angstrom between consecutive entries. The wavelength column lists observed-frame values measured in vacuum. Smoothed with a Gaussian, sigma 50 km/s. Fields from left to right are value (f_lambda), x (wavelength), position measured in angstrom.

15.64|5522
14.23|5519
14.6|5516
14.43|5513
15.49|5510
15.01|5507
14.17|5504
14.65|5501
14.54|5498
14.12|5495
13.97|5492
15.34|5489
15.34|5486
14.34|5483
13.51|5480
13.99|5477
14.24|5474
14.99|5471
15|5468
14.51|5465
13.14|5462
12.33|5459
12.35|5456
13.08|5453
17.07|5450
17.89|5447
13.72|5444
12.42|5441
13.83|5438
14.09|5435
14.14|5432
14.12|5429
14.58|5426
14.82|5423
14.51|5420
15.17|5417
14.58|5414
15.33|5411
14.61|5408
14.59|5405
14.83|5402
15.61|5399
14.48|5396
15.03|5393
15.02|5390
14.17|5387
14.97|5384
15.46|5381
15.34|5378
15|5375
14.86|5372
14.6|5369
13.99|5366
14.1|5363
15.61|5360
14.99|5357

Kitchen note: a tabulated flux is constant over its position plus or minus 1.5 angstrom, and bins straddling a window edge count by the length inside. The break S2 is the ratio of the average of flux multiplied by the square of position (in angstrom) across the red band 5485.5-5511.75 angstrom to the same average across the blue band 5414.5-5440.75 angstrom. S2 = 1.05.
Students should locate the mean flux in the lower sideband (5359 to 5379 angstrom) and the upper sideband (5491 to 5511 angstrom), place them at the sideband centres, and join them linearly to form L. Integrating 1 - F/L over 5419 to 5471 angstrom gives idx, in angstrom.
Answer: 1.4 angstrom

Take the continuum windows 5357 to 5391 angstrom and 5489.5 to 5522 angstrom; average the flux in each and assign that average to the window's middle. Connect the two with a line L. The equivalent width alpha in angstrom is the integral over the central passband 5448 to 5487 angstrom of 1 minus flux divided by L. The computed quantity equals 1.3 angstrom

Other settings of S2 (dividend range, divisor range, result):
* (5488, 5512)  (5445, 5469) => 1.03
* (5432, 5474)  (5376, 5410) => 0.97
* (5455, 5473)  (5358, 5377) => 0.97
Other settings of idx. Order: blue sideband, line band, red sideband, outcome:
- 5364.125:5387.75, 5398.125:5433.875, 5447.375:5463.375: -0.9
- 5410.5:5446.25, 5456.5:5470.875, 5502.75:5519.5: 0.7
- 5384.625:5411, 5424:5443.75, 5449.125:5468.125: 0.4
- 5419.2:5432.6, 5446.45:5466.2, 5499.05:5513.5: 0.5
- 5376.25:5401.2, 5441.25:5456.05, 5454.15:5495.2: -0.5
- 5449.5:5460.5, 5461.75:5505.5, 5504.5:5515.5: -0.8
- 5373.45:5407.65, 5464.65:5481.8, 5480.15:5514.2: 0.4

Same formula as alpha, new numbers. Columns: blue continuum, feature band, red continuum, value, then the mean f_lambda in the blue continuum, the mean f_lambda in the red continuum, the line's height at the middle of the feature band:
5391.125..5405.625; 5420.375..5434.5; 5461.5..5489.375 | 0.34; 14.9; 14.5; 14.7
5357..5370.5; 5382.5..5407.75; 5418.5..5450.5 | -0.39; 14.6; 14.6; 14.6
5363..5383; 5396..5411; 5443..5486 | -0.26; 14.8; 14.3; 14.7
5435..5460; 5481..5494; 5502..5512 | -0.05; 14.1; 14.9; 14.6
